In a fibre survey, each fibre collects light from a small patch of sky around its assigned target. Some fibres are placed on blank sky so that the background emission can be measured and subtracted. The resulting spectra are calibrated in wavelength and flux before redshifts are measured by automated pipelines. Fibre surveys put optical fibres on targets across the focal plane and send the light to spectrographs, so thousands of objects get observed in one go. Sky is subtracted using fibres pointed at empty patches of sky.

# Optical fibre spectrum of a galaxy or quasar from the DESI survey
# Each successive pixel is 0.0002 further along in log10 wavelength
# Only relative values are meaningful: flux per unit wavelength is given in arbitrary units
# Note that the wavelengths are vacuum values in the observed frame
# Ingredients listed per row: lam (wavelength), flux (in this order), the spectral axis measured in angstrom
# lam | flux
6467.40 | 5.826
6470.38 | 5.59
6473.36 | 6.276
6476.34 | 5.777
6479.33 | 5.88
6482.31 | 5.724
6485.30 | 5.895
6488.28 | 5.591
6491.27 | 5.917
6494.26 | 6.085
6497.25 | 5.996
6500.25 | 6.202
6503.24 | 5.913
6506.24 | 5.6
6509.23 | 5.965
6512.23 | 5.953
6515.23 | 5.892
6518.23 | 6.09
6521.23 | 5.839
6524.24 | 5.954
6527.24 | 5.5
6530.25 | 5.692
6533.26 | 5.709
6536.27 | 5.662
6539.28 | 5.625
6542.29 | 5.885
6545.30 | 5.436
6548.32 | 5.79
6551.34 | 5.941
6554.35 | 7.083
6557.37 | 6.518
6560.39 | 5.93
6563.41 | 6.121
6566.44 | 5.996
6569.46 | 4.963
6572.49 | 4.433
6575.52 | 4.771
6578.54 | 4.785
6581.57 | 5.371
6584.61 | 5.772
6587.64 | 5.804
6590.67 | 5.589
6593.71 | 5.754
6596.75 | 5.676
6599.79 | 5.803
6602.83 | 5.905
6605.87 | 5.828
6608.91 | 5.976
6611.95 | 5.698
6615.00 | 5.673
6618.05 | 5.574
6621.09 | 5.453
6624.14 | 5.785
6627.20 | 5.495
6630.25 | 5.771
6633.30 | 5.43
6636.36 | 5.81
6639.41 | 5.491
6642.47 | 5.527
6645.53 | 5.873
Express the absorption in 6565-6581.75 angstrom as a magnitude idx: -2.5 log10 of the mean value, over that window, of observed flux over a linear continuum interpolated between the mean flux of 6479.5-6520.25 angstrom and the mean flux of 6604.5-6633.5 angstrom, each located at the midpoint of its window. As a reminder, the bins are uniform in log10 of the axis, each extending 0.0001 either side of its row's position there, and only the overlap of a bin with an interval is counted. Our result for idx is 0.149 mag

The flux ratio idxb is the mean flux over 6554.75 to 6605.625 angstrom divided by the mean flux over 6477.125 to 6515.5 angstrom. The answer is 1.0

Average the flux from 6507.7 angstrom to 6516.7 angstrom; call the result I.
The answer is 5.94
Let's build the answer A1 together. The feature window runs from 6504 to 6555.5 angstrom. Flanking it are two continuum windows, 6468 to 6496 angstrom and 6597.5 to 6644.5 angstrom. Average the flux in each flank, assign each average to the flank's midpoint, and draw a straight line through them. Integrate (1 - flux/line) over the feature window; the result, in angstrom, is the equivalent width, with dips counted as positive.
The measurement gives -0.5 angstrom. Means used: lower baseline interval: 5.86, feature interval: 5.85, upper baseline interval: 5.68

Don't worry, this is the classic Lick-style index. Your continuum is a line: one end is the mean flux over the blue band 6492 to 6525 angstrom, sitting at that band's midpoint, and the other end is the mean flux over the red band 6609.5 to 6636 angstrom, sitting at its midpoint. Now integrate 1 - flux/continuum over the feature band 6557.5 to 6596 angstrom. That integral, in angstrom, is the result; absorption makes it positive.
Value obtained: 1.8 angstrom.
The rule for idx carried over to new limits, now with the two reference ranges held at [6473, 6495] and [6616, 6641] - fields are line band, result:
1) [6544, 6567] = -0.07 mag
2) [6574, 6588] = 0.09 mag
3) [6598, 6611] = -0.04 mag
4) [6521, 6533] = 0.01 mag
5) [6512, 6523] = -0.02 mag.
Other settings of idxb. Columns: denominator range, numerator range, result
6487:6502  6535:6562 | 1.00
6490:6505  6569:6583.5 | 0.81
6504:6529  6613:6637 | 0.96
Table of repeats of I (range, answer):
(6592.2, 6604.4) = 5.78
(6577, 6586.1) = 5.31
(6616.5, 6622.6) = 5.52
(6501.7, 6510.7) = 5.83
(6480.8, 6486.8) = 5.82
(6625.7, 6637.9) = 5.63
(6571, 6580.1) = 4.67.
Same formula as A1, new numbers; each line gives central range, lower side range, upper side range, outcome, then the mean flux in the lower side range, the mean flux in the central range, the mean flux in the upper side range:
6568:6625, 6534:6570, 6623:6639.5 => 2.6 angstrom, 5.93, 5.5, 5.64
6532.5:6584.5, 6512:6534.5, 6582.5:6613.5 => 1.3 angstrom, 5.82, 5.65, 5.77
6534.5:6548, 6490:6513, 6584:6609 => 0.5 angstrom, 5.95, 5.67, 5.78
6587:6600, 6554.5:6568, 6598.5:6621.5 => 0.4 angstrom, 6.23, 5.71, 5.75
